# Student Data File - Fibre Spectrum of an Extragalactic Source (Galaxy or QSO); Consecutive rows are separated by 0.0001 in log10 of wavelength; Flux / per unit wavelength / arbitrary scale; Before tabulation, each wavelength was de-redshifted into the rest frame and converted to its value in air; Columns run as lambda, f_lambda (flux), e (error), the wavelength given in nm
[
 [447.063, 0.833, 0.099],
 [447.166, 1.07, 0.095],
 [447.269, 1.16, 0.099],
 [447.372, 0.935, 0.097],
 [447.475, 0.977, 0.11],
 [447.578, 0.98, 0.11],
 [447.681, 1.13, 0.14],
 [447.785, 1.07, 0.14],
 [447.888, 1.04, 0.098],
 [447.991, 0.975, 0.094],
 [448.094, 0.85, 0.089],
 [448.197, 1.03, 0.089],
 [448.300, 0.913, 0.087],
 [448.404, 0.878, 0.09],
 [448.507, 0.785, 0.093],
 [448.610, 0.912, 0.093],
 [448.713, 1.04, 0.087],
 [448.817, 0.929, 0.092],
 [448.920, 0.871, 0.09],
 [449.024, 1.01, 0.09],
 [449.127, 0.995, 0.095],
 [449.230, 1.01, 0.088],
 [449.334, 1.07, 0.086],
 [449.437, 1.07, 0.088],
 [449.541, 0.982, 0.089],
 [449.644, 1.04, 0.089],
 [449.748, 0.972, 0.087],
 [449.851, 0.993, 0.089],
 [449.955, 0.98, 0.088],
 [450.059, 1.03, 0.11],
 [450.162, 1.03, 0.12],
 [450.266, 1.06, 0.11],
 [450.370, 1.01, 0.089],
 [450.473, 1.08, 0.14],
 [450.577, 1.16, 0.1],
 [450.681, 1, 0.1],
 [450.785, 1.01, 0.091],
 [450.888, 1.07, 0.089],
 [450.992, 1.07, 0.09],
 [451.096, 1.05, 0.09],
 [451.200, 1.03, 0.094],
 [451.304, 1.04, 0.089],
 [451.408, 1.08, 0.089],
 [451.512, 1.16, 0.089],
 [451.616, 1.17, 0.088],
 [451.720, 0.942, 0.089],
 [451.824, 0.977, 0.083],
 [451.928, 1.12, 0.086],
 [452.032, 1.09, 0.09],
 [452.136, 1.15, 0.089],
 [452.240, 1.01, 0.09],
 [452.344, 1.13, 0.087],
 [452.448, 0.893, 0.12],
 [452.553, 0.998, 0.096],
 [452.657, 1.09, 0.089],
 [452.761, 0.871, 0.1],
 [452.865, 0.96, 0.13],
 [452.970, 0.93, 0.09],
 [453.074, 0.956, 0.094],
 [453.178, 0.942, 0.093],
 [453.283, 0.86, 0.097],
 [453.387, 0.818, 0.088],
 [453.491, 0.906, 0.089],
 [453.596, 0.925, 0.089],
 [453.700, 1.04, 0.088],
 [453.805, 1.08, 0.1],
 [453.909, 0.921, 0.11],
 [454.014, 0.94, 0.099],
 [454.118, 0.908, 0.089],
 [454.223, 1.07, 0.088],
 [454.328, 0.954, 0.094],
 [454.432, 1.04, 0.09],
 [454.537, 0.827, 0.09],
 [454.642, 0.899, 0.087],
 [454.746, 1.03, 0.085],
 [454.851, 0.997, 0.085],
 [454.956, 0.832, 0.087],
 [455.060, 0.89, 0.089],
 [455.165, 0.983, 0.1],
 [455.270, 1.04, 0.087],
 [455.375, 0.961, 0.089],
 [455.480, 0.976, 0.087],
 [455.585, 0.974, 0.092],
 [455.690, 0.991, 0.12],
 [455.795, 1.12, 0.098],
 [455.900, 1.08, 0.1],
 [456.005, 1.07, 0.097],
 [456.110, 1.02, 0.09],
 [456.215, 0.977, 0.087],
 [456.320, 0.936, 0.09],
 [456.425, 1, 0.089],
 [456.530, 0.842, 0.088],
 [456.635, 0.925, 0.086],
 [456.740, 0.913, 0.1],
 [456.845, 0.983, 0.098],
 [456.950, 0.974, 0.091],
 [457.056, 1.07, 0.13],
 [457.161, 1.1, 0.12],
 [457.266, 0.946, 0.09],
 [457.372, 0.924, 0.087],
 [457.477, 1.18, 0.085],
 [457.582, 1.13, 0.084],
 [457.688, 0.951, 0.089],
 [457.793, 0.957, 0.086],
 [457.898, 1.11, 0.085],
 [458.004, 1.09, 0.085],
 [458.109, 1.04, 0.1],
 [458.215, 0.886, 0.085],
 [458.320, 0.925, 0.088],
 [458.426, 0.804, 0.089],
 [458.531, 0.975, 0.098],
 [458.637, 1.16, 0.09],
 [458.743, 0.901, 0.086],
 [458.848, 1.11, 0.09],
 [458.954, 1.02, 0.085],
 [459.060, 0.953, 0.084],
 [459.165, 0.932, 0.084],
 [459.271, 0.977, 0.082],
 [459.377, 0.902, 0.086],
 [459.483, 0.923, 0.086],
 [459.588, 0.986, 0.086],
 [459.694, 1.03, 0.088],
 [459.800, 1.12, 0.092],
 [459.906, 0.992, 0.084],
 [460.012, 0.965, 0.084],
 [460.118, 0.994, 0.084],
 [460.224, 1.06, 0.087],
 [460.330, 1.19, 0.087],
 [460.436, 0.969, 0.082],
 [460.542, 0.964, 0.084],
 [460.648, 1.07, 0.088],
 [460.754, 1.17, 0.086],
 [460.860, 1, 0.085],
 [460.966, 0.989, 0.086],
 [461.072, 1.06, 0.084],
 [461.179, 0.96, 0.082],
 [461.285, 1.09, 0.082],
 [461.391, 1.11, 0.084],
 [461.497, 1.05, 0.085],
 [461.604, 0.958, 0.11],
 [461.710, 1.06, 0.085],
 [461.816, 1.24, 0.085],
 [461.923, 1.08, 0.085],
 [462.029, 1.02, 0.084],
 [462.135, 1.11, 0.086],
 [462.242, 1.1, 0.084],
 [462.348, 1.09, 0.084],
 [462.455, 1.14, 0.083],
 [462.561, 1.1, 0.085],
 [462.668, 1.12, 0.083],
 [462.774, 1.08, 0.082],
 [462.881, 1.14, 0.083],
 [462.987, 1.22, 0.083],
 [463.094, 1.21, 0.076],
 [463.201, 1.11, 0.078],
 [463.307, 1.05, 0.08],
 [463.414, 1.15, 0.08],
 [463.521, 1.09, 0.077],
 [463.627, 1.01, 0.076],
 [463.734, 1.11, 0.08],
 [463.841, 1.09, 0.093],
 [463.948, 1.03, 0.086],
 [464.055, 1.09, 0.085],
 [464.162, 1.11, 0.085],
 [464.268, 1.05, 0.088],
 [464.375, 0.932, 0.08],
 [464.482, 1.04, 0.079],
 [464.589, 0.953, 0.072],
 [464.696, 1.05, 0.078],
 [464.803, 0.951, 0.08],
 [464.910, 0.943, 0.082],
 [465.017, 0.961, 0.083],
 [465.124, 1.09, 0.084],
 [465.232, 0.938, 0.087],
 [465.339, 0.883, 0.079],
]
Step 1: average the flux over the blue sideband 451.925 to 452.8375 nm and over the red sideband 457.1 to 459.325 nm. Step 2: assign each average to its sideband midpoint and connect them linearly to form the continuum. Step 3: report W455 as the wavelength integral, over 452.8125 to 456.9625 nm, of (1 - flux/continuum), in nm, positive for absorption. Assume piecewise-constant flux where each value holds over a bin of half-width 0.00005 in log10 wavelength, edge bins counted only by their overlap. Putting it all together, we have 0.24 nm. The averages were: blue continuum 1.03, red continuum 1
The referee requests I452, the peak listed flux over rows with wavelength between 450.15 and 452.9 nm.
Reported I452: 1.17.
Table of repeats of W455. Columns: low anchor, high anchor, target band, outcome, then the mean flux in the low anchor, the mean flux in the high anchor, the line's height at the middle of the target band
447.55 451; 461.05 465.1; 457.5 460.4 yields 0.12 nm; 1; 1.07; 1.05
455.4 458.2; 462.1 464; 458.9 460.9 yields 0.09 nm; 1.01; 1.11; 1.06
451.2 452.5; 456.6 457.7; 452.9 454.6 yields 0.16 nm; 1.06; 1.01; 1.04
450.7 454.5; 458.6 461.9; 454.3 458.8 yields 0.14 nm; 1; 1.03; 1.02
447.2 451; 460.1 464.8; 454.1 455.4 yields 0.09 nm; 1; 1.07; 1.03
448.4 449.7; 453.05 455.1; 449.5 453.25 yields -0.28 nm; 0.972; 0.942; 0.958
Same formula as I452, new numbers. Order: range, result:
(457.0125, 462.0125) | 1.24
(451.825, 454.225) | 1.15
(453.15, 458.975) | 1.18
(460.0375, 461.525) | 1.19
